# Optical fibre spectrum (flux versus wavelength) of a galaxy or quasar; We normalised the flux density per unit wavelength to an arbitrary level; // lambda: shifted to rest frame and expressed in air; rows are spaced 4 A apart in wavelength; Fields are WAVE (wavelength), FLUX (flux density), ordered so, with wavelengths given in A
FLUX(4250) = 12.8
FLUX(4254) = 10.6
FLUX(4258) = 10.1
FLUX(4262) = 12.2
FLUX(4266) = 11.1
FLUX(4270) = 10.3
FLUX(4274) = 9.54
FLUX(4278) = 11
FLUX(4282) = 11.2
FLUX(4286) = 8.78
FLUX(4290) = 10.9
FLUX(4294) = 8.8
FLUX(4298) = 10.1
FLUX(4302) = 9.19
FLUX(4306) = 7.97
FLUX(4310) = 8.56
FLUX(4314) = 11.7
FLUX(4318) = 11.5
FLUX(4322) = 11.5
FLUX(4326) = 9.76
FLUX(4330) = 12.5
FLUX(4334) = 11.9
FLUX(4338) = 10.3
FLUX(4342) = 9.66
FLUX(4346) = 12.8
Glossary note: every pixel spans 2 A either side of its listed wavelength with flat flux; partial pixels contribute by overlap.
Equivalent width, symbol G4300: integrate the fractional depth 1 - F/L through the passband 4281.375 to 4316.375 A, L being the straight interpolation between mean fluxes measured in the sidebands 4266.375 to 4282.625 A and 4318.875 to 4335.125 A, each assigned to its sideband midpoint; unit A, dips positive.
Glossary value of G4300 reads 4.1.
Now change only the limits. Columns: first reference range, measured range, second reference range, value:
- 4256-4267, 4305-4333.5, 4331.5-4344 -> 0.4 A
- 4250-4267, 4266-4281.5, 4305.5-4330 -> 0.8 A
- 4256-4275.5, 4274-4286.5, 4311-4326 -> 0.5 A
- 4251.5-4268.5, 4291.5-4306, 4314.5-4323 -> 2.7 A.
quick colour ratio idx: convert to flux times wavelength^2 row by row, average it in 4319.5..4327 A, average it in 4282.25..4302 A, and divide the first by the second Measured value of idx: 1.13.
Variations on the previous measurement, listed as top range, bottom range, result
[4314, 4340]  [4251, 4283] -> 1.07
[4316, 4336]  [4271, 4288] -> 1.15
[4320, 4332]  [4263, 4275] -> 1.10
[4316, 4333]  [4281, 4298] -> 1.17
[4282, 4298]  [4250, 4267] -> 0.89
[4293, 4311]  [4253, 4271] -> 0.84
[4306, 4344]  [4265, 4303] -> 1.08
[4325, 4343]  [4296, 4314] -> 1.20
